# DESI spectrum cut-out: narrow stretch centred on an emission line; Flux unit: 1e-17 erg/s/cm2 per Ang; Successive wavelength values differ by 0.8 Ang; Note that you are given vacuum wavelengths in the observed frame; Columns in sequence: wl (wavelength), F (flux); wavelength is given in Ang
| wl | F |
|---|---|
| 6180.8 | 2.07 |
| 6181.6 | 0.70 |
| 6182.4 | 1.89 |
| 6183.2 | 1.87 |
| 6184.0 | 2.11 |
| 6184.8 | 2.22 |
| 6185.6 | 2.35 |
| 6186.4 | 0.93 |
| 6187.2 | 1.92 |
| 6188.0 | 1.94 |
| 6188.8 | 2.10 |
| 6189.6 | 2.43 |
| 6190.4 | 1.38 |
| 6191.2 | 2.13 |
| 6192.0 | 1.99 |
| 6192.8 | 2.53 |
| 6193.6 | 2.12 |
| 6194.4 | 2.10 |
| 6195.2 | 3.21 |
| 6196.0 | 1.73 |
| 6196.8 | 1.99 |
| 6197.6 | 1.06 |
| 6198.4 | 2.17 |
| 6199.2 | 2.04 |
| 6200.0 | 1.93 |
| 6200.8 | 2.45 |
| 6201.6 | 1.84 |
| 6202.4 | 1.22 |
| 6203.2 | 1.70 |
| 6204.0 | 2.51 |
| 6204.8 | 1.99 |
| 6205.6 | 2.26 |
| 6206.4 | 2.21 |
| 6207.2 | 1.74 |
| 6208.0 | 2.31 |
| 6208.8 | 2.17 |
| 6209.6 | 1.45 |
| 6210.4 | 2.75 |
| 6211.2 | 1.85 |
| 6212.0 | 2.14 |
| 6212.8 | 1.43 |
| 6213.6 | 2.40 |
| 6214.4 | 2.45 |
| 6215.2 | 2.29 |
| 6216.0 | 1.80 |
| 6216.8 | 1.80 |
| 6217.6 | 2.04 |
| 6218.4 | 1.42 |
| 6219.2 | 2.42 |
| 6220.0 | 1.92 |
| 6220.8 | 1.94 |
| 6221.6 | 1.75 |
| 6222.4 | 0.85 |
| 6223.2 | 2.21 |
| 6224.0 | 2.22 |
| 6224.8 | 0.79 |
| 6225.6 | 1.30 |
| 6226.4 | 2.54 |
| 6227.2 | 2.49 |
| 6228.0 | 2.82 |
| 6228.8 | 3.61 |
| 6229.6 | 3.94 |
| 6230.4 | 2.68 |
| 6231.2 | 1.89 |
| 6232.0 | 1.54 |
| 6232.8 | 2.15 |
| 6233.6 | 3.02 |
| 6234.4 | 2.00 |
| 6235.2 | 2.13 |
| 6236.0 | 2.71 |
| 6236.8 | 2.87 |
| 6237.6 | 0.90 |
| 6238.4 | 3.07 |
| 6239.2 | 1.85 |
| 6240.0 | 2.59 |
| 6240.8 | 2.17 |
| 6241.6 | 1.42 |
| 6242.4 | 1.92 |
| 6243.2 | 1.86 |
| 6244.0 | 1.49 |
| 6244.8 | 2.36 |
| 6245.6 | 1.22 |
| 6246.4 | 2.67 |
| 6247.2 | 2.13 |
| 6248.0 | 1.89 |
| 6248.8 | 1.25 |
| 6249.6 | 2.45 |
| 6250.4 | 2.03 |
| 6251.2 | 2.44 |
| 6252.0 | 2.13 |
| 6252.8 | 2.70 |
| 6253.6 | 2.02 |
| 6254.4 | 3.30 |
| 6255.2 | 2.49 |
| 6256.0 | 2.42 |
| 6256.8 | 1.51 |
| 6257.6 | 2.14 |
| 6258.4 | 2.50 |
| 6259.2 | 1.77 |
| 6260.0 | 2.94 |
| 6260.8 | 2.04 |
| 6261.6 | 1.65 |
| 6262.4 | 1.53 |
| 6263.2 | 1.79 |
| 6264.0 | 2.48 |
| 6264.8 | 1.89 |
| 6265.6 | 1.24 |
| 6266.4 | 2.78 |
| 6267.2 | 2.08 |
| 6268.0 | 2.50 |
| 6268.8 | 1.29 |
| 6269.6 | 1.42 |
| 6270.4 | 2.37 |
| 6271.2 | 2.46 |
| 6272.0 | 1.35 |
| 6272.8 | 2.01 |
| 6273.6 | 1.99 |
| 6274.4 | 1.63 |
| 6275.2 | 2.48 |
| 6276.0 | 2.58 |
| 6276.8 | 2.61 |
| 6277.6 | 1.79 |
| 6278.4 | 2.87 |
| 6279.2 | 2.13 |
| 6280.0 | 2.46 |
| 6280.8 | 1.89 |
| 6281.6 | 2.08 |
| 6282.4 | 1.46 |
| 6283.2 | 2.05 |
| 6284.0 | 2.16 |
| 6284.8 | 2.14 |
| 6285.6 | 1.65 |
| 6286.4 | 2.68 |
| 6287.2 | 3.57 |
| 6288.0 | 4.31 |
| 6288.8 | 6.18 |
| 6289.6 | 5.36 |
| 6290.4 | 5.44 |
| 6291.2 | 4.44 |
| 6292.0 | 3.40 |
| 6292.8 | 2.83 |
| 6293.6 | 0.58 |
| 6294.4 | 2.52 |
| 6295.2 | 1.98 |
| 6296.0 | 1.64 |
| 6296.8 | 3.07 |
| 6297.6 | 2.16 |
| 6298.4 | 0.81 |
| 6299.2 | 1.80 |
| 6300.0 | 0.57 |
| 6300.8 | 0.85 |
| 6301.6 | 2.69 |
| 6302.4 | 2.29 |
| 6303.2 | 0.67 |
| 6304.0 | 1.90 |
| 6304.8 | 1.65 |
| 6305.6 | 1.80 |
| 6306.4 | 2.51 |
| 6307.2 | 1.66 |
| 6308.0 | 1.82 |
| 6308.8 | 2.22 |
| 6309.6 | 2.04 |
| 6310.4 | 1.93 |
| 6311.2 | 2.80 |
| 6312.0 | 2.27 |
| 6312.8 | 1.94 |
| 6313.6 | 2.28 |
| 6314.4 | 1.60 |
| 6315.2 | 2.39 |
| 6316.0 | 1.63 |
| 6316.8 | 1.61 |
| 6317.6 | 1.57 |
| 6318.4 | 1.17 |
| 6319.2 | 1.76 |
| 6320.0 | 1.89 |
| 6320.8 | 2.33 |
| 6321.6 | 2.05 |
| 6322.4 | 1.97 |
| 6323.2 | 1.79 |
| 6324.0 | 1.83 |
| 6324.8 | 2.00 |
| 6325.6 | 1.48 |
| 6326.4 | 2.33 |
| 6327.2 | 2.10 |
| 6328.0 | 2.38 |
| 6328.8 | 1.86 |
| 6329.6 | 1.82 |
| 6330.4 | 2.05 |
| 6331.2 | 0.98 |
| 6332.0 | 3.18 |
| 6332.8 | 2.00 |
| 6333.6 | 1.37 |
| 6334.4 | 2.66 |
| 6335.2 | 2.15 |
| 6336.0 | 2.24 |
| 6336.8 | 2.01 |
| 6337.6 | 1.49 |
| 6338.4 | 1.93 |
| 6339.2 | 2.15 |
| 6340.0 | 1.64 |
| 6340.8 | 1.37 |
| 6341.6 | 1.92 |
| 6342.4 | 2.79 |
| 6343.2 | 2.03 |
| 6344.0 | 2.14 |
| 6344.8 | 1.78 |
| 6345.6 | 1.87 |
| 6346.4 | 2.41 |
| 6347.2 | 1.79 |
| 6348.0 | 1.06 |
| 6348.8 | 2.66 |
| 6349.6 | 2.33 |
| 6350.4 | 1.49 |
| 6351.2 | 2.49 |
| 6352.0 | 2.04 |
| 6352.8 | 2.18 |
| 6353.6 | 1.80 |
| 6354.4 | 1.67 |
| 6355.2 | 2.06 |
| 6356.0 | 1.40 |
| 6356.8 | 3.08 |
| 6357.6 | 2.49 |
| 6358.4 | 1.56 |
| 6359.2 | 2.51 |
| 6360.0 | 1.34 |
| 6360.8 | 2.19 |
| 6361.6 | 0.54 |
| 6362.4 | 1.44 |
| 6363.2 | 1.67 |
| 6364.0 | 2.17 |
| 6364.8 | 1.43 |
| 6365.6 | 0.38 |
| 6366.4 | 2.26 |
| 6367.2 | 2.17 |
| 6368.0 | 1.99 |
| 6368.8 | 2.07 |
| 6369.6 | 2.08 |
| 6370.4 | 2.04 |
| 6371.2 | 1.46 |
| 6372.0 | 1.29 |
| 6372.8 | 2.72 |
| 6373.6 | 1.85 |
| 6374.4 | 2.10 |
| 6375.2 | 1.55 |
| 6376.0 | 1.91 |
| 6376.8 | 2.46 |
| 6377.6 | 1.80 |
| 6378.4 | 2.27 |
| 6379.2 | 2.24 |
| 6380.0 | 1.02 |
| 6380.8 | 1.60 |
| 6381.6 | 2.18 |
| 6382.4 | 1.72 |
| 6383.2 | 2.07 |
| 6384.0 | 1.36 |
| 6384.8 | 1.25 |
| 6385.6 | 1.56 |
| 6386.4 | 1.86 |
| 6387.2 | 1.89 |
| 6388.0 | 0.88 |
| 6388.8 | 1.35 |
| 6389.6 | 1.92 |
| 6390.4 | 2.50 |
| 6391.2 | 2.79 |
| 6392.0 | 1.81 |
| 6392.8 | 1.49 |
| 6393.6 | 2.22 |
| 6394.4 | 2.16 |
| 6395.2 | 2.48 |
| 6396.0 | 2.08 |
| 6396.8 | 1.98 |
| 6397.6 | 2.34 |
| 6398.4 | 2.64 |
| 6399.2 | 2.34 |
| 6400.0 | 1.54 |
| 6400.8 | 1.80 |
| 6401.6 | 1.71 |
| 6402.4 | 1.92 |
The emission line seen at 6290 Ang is [O III] 5007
